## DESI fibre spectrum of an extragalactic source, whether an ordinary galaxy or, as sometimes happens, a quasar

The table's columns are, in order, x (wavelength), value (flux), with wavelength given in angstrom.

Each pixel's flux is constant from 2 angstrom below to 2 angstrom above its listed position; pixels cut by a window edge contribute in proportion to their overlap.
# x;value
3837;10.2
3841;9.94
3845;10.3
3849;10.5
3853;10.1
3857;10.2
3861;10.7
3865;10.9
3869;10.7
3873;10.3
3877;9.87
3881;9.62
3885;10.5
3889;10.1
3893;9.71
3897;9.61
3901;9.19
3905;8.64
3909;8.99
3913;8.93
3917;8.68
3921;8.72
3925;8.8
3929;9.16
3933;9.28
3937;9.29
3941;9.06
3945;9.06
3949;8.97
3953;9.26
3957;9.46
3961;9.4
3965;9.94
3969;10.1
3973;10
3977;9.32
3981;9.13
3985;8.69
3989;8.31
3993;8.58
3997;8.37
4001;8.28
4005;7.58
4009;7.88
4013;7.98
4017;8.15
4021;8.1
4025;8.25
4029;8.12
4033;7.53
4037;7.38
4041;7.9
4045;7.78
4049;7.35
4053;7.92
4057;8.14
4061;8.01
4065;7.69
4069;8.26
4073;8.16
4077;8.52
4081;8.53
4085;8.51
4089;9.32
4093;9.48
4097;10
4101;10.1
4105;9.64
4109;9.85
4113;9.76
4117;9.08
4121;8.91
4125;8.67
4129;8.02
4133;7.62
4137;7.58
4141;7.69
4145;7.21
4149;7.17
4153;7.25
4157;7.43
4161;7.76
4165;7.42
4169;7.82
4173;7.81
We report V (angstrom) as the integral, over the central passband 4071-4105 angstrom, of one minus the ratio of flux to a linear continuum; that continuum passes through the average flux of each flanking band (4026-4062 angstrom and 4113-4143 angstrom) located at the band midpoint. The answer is -4.3 angstrom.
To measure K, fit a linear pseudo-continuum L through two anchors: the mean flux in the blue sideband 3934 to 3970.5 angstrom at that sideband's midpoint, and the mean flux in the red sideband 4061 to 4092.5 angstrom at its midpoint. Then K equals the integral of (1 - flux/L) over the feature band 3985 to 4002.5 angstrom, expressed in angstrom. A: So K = 1.3 angstrom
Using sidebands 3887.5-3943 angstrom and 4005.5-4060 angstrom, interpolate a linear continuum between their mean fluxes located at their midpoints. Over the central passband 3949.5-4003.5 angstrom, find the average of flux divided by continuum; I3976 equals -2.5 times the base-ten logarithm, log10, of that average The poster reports -0.078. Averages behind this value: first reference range 9.15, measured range 9.12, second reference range 7.88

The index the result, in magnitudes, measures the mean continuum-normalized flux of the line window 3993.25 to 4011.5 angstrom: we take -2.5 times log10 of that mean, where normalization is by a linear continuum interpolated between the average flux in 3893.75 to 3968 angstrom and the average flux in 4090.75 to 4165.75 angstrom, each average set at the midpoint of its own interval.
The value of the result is 0.11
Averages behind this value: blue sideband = 9.16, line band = 8.08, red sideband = 8.47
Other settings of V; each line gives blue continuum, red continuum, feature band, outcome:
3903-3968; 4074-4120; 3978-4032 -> 5.5 angstrom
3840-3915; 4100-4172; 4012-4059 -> 5.4 angstrom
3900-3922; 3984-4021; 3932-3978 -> -4.9 angstrom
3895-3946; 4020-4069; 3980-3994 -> -0.4 angstrom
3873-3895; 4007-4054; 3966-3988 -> -2.0 angstrom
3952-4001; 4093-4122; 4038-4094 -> 7.5 angstrom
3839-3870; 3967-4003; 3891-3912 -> 1.4 angstrom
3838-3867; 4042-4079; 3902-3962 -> 2.6 angstrom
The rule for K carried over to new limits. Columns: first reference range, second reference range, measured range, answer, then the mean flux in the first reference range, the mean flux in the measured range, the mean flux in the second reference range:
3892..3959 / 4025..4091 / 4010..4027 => 0.56 angstrom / 9.1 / 8.11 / 8.08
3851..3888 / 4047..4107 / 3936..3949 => 0.84 angstrom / 10.3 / 9.1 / 8.64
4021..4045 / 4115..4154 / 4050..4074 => -0.36 angstrom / 7.85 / 8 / 7.94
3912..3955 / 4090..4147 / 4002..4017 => 1.77 angstrom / 9.02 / 7.89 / 8.84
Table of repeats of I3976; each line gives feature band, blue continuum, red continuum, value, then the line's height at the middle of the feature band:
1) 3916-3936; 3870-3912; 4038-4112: 0.06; 9.46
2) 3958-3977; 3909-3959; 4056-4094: -0.10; 8.91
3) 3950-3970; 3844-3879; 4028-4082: -0.05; 9.15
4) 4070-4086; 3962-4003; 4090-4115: 0.15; 9.64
